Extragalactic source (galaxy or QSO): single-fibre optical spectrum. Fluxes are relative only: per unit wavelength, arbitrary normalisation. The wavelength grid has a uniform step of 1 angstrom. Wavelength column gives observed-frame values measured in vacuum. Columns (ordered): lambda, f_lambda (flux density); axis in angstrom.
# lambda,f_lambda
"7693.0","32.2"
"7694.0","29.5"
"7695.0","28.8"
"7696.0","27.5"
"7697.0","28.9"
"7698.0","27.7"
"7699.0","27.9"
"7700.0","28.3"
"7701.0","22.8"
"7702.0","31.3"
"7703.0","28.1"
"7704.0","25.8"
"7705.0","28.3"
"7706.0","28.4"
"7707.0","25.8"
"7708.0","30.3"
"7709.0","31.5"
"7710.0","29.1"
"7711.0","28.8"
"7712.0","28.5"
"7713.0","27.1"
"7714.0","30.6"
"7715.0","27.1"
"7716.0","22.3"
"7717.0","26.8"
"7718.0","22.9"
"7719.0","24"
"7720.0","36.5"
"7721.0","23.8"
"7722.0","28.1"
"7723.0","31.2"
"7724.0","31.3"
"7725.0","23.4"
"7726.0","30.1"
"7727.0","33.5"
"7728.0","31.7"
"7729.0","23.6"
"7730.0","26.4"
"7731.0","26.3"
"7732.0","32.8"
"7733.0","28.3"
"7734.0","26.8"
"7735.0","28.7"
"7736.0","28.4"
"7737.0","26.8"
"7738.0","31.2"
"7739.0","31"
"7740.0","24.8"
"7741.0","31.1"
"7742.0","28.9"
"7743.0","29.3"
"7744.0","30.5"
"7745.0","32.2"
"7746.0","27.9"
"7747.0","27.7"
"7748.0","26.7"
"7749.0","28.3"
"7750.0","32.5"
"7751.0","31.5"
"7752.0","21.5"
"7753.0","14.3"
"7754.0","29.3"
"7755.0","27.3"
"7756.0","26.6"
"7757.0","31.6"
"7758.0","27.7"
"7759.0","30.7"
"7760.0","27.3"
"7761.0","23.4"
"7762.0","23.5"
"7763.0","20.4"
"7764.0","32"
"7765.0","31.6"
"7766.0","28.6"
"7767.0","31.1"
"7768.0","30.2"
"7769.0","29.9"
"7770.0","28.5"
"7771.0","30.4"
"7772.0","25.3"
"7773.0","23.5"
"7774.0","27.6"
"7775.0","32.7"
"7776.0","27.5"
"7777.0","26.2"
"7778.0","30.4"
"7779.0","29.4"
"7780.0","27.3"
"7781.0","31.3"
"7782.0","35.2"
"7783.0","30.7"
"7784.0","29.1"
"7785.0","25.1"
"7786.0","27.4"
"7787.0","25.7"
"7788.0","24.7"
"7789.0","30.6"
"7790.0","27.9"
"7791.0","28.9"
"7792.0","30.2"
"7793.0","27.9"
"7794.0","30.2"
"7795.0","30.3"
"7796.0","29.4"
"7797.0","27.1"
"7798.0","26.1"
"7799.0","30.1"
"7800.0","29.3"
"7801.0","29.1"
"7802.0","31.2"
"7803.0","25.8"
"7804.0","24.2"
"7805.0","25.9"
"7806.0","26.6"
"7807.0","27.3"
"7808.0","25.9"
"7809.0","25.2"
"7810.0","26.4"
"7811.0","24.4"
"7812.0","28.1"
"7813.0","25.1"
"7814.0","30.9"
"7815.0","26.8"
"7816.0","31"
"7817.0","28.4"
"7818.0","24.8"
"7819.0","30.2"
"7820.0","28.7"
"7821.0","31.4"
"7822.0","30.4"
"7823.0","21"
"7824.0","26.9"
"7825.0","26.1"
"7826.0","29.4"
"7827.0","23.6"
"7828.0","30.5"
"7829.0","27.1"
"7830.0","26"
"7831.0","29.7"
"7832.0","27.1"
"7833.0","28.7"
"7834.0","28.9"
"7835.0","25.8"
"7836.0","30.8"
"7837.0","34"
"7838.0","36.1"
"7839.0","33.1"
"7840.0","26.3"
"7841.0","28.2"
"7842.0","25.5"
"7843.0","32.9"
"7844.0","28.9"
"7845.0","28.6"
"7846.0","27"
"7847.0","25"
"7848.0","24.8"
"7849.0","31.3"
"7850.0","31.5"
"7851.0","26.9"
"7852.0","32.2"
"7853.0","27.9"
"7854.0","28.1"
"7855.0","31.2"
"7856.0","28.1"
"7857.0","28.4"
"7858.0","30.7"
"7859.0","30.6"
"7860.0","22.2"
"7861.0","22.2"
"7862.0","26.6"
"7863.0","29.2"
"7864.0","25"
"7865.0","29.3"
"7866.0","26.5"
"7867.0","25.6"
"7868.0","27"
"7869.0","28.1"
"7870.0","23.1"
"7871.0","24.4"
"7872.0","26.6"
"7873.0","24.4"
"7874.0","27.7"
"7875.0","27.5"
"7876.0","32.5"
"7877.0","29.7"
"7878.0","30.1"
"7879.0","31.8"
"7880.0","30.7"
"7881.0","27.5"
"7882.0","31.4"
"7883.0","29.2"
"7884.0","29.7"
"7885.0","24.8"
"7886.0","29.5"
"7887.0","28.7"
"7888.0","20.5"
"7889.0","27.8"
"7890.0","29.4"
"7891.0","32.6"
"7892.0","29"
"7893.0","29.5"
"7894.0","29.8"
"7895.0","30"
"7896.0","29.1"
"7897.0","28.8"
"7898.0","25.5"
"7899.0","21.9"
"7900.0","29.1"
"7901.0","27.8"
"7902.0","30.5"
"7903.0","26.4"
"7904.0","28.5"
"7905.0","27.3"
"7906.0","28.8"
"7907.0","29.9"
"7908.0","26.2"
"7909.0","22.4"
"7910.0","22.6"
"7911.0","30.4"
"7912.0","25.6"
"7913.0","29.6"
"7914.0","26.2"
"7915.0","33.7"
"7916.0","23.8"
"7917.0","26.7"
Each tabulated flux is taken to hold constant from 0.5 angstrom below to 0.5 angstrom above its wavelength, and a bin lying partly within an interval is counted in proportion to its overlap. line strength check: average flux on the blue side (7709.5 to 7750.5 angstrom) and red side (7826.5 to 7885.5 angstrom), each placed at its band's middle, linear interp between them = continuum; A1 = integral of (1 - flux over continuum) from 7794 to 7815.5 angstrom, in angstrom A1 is 0.68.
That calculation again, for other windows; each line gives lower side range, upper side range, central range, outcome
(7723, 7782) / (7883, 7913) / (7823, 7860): -0.9 angstrom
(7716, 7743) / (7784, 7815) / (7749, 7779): 0.2 angstrom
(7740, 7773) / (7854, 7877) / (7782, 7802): -0.7 angstrom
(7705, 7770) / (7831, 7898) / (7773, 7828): 0.5 angstrom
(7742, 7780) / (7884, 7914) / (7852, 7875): 0.6 angstrom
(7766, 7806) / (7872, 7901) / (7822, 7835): 0.6 angstrom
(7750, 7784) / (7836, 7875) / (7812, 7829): 0.2 angstrom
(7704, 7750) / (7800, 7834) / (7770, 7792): -0.5 angstrom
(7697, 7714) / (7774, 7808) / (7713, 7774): 0.7 angstrom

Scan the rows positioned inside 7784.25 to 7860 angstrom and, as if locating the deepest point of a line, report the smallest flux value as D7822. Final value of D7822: 21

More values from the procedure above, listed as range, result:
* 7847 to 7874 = 22.2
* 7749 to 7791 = 14.3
